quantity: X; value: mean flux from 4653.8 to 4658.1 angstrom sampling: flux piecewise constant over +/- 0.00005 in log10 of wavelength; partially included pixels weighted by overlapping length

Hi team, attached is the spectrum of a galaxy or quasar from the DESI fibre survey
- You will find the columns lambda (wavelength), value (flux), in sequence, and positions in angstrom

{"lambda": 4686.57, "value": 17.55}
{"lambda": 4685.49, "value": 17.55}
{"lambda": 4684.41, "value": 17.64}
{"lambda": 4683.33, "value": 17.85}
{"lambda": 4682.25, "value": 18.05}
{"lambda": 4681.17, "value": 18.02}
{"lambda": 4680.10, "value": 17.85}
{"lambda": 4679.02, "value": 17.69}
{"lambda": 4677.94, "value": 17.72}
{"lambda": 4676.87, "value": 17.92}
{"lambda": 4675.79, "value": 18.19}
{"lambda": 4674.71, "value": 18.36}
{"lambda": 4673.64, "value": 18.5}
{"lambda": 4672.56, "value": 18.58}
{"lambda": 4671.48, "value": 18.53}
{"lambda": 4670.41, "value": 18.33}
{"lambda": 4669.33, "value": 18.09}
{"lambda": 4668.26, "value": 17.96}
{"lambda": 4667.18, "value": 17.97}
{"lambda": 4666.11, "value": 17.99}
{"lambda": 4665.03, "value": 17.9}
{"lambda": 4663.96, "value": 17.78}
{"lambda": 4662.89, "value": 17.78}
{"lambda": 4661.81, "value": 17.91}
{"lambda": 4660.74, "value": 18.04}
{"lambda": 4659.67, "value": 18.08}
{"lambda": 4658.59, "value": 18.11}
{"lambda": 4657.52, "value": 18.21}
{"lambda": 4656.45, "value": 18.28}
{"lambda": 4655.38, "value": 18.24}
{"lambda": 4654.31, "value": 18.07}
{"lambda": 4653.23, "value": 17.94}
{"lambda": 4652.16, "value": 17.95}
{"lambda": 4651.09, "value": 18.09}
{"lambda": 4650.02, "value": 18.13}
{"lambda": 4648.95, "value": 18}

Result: 18.2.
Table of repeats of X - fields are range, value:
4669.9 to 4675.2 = 18.5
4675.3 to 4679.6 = 17.9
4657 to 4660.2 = 18.1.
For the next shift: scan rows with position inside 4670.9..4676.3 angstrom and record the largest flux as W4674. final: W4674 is 18.58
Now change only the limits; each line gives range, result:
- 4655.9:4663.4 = 18.28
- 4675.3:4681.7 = 18.19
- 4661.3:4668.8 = 17.99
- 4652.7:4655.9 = 18.24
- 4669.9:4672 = 18.53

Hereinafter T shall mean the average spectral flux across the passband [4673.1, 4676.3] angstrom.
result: 18.4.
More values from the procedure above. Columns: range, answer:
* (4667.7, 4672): 18.2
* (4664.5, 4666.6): 17.9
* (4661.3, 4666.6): 17.9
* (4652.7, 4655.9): 18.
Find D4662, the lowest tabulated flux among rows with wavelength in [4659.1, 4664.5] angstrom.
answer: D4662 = 17.78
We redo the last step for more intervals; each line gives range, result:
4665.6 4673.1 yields 17.96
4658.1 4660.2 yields 18.08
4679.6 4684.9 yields 17.64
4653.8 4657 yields 18.07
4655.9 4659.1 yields 18.11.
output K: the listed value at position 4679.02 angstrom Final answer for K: 17.69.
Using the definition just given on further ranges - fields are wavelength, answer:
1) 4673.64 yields 18.5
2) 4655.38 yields 18.24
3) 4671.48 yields 18.53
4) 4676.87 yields 17.92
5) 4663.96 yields 17.78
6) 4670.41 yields 18.33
